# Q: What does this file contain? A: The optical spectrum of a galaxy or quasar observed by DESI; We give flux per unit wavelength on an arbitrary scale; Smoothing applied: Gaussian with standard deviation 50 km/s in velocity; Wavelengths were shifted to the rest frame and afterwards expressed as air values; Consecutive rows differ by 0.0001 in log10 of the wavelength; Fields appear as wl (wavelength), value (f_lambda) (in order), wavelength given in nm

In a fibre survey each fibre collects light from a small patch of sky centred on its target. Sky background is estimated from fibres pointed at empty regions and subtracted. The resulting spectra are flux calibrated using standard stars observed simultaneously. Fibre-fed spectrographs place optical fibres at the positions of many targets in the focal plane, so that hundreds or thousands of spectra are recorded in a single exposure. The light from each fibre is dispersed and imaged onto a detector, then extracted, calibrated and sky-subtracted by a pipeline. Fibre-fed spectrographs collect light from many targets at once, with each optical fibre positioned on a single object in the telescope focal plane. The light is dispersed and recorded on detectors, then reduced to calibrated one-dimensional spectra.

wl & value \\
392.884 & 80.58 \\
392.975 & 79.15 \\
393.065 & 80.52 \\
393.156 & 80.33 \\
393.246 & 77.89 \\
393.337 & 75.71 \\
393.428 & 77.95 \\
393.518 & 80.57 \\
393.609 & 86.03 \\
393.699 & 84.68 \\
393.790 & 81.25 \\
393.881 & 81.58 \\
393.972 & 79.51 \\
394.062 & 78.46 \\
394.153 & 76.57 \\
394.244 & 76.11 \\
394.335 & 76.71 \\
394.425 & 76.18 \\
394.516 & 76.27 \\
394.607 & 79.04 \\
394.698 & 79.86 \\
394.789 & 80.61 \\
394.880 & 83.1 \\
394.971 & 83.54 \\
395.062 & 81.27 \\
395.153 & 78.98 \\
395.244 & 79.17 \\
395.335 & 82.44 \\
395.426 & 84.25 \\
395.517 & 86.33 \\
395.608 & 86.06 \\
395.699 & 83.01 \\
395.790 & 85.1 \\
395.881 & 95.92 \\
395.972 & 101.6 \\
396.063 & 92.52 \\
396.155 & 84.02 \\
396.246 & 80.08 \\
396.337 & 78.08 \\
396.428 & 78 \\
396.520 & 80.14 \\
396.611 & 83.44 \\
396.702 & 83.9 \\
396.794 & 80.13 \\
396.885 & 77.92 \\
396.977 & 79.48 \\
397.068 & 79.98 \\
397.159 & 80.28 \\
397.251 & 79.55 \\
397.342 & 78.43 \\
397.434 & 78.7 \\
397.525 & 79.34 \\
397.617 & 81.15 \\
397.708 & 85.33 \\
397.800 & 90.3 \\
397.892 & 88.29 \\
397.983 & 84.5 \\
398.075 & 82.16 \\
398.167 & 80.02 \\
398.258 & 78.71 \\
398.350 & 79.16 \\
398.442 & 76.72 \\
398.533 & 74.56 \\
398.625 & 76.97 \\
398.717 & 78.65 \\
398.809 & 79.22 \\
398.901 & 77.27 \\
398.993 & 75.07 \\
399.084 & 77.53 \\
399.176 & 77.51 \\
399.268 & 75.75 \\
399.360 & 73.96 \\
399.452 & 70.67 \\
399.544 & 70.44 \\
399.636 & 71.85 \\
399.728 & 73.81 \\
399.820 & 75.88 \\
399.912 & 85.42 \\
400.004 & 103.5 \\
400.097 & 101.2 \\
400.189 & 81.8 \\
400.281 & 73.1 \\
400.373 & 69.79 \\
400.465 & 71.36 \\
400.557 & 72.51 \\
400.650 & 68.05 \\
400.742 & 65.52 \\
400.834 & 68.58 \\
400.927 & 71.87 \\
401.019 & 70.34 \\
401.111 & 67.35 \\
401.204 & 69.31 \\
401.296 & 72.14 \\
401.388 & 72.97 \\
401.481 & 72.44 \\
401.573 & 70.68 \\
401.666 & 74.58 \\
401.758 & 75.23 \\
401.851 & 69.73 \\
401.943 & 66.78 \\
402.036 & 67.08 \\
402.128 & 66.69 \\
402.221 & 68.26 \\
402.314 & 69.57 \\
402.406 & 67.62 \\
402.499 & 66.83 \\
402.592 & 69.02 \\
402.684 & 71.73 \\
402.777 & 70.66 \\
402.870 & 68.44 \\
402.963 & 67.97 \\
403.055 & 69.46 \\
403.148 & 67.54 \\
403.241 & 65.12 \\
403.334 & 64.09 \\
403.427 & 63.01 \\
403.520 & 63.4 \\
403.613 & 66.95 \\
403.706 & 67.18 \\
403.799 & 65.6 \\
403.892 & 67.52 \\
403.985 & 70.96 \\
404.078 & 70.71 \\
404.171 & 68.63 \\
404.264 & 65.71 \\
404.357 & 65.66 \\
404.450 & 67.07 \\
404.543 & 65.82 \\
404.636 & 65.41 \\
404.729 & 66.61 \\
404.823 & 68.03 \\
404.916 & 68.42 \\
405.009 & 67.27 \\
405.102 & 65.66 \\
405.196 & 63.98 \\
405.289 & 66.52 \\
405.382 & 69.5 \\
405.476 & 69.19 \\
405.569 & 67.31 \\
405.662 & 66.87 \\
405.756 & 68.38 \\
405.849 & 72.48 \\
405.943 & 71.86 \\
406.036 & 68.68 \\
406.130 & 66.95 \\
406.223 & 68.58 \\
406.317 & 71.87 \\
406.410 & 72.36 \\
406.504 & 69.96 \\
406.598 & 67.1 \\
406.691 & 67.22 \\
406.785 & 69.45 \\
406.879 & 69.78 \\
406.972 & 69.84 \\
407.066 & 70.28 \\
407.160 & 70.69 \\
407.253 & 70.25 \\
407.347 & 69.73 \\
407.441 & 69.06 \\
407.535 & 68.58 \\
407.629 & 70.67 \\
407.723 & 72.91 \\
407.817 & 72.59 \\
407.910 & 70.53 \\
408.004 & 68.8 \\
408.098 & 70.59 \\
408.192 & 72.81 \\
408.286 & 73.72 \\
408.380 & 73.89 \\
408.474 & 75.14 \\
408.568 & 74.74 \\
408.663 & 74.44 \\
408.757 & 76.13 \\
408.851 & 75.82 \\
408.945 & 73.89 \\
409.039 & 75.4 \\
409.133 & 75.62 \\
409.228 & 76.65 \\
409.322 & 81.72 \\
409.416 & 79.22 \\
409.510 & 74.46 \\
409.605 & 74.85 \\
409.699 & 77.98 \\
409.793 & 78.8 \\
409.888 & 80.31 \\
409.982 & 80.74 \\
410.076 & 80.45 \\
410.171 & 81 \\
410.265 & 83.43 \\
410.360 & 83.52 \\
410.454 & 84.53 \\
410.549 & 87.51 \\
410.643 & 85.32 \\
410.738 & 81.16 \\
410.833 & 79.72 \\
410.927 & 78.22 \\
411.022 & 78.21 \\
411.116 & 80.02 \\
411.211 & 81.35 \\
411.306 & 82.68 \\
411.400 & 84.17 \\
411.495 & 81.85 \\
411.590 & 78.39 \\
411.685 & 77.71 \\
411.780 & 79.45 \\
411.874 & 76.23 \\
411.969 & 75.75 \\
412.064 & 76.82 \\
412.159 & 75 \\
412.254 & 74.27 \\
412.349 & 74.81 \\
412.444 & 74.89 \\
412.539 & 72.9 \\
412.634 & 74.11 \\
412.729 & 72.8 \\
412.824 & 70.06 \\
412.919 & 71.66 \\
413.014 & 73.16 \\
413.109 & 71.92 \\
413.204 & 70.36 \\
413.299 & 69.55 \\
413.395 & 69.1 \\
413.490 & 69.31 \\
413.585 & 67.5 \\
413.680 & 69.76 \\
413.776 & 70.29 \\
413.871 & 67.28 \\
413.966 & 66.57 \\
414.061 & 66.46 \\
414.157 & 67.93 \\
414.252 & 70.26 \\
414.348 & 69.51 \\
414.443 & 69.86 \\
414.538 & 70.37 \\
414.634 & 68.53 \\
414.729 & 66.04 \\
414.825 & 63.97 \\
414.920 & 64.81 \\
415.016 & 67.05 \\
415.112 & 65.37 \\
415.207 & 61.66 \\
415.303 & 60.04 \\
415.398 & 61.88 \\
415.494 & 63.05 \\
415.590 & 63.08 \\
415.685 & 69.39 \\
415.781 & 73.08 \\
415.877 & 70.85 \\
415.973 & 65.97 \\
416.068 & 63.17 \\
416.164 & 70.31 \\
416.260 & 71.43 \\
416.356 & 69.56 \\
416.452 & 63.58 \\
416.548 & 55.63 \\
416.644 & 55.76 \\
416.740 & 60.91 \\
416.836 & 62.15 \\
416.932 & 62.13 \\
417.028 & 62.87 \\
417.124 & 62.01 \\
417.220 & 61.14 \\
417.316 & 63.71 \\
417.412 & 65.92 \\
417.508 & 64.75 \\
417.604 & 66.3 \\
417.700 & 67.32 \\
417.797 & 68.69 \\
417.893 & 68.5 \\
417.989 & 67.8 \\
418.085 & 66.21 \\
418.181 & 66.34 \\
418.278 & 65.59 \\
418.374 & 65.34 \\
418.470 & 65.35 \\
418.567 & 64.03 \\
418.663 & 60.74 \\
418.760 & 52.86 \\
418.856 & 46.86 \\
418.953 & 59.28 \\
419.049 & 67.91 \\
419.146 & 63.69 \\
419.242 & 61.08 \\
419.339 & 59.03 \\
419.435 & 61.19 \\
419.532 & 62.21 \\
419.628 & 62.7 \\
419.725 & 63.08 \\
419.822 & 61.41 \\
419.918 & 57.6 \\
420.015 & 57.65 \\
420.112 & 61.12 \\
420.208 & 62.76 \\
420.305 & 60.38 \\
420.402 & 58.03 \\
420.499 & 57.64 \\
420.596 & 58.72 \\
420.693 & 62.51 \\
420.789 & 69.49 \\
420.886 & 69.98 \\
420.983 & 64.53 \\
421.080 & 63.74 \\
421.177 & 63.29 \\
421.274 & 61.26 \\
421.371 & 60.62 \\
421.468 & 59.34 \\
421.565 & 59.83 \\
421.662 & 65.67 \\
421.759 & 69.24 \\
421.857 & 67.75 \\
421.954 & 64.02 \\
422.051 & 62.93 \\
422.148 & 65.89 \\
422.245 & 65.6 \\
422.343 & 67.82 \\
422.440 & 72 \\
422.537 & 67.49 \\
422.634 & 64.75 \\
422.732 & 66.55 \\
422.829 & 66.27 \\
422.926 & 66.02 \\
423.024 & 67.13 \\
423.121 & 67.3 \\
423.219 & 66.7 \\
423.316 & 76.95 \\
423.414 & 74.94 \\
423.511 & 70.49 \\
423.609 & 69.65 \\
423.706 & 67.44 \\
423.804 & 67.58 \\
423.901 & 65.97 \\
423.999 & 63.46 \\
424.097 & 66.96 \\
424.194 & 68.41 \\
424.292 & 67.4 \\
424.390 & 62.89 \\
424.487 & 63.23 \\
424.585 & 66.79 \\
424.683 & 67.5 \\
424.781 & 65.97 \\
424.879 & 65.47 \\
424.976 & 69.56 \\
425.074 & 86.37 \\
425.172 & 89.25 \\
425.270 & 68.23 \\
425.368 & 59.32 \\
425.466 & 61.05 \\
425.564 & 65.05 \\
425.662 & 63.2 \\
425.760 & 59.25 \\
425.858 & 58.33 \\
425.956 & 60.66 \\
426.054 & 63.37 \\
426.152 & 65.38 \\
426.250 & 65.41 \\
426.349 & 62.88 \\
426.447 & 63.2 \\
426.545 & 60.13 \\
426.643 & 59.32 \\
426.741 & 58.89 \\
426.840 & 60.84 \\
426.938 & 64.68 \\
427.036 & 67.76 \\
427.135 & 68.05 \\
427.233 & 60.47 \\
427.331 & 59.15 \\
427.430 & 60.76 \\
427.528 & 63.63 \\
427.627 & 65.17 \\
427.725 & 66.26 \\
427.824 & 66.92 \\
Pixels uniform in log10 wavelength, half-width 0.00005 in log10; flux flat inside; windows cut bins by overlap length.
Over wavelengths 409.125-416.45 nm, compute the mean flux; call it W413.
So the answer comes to 73.4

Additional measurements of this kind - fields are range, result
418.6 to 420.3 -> 60.1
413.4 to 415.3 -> 67.4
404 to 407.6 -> 68.5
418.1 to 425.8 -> 64.9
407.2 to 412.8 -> 76.7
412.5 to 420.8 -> 65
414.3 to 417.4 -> 65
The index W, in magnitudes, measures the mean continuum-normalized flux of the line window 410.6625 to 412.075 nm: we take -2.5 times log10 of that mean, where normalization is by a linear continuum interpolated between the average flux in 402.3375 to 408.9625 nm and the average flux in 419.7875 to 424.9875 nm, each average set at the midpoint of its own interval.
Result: -0.17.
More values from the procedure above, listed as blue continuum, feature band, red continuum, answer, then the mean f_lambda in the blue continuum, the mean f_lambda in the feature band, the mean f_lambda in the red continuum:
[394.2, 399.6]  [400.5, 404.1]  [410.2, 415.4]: 0.14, 80.7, 68.8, 73.5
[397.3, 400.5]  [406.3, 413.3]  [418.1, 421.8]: -0.08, 79.4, 75.4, 61.9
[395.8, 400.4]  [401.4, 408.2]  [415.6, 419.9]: 0.10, 80.9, 68.7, 63.8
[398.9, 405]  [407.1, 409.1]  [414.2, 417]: -0.06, 71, 72.4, 65.5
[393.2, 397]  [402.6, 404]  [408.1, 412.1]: 0.19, 81.8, 67.3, 78.6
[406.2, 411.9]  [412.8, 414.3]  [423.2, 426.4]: 0.06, 75.8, 69.4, 67.1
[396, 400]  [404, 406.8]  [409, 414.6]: 0.14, 79.8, 68.1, 75.8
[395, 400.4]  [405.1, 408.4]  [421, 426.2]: 0.09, 81.2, 69.7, 66.4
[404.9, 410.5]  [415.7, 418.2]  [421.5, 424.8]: 0.06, 72.8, 65.3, 67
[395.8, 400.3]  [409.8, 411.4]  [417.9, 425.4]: -0.13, 81.1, 81.8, 65.1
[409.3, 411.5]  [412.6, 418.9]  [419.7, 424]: 0.12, 80.9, 66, 65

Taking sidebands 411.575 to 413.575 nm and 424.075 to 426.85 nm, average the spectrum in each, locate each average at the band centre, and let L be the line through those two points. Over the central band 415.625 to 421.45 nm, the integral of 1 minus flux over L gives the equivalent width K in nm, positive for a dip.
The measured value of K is 0.54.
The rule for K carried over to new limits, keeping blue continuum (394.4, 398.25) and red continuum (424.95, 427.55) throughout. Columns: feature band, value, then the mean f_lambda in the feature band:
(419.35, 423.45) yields 0.190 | 64.3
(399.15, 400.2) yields 0.005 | 80.1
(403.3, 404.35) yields 0.153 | 66.7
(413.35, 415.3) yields 0.118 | 67.4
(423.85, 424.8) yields -0.002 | 65.9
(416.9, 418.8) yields 0.141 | 64.4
